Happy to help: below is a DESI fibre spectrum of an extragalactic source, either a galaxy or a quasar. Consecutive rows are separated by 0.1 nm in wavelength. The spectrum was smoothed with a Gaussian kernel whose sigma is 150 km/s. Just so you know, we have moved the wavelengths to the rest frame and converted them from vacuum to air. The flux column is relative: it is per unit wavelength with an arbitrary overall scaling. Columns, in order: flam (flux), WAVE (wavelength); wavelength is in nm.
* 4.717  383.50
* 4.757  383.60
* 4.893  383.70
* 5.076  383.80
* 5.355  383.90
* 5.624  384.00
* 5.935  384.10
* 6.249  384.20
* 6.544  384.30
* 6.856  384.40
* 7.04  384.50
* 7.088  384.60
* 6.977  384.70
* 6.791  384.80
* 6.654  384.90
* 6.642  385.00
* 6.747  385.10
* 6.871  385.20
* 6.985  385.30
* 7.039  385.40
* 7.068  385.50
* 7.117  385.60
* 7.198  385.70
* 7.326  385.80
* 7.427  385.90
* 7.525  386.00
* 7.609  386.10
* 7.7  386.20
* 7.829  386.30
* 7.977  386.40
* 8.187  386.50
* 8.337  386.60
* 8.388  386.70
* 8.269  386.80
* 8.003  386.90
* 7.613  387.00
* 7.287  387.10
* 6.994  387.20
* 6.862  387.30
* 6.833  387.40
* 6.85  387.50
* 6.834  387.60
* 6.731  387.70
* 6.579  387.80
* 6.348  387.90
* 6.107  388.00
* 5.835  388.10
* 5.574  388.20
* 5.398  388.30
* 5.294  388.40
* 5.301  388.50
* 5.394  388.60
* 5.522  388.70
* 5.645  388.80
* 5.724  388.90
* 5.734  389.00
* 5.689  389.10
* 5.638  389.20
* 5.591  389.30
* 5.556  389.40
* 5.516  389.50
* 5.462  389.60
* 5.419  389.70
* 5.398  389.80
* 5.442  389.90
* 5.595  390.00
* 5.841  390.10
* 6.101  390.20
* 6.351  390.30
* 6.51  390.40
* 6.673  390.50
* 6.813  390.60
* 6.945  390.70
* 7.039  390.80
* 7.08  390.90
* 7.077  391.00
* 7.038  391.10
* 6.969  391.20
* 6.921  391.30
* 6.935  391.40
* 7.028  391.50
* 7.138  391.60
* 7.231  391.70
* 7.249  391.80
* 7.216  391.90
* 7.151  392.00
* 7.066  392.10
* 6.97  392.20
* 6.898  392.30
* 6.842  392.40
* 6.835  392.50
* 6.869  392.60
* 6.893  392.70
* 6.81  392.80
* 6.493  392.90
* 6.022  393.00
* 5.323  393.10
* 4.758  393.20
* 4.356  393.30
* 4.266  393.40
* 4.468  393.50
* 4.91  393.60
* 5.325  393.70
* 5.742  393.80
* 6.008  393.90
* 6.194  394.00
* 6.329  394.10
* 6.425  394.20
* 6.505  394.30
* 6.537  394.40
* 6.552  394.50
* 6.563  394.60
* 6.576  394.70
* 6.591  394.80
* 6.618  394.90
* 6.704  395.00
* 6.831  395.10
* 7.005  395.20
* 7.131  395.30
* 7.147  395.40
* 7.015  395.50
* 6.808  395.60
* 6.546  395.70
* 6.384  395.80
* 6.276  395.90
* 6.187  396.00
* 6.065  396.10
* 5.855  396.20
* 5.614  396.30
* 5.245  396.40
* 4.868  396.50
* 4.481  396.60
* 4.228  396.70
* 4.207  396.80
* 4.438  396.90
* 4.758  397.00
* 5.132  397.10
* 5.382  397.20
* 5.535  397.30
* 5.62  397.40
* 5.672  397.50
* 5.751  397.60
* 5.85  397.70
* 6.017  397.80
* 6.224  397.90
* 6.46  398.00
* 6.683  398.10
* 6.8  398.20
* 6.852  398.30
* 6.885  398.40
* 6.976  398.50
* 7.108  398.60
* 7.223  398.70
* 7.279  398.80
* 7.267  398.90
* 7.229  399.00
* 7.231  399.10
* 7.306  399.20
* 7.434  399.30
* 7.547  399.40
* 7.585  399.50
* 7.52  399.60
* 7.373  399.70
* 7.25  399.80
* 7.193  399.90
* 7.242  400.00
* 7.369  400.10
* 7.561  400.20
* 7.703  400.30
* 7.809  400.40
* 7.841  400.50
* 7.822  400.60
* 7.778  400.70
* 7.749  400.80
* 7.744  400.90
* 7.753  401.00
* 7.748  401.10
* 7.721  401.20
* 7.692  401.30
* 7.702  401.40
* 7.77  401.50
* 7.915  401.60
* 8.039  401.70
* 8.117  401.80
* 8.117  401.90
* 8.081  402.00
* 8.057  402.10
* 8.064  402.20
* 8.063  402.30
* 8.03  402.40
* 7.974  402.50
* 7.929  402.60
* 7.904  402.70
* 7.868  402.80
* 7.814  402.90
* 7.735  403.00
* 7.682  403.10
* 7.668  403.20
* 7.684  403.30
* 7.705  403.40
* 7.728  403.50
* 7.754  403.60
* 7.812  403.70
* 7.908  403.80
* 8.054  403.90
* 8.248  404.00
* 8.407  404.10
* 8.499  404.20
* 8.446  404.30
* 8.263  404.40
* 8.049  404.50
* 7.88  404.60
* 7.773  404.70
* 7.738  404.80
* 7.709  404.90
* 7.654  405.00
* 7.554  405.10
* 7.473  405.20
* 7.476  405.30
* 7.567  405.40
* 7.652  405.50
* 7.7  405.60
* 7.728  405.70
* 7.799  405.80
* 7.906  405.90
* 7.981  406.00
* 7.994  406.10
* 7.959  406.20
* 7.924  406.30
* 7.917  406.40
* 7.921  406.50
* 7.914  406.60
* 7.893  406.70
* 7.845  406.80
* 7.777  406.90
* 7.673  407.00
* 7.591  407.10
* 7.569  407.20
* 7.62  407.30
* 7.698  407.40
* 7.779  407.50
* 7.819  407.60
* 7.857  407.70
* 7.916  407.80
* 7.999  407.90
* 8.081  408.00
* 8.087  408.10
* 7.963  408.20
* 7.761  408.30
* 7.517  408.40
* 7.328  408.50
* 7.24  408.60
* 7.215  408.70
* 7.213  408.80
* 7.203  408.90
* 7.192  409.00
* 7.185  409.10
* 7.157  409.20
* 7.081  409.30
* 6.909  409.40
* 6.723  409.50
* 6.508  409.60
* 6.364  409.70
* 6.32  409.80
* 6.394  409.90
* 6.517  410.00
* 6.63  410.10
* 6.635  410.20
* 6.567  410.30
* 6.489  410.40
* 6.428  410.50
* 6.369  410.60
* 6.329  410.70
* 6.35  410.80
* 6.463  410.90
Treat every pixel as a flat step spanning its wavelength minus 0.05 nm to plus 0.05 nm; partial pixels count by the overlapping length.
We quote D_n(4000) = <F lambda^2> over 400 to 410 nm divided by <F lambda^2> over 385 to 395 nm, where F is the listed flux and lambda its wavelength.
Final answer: 1.28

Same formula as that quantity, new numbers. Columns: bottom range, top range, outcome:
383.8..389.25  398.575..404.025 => 1.24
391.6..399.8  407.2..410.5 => 1.22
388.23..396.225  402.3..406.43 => 1.34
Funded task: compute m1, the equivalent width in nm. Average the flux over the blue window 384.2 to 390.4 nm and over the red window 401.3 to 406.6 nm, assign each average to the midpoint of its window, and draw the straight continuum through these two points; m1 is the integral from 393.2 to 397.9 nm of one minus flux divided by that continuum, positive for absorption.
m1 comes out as 0.91 nm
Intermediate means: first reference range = 6.59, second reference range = 7.89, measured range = 5.83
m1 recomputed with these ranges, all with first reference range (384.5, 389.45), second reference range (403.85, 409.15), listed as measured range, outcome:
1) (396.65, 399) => 0.41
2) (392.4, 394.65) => 0.37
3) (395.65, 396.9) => 0.31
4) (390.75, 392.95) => 0.01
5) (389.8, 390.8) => 0.10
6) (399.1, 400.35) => 0.00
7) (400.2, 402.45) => -0.11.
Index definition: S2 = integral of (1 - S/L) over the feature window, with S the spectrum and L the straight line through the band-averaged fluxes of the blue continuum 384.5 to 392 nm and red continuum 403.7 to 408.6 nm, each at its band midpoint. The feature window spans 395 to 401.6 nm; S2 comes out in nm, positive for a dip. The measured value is 0.58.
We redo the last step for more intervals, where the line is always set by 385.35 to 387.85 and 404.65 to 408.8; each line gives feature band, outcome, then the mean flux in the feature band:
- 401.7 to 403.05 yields -0.055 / 7.98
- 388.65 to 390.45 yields 0.425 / 5.71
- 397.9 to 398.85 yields 0.091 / 6.88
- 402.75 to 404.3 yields -0.047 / 7.92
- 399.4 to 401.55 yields 0.008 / 7.61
